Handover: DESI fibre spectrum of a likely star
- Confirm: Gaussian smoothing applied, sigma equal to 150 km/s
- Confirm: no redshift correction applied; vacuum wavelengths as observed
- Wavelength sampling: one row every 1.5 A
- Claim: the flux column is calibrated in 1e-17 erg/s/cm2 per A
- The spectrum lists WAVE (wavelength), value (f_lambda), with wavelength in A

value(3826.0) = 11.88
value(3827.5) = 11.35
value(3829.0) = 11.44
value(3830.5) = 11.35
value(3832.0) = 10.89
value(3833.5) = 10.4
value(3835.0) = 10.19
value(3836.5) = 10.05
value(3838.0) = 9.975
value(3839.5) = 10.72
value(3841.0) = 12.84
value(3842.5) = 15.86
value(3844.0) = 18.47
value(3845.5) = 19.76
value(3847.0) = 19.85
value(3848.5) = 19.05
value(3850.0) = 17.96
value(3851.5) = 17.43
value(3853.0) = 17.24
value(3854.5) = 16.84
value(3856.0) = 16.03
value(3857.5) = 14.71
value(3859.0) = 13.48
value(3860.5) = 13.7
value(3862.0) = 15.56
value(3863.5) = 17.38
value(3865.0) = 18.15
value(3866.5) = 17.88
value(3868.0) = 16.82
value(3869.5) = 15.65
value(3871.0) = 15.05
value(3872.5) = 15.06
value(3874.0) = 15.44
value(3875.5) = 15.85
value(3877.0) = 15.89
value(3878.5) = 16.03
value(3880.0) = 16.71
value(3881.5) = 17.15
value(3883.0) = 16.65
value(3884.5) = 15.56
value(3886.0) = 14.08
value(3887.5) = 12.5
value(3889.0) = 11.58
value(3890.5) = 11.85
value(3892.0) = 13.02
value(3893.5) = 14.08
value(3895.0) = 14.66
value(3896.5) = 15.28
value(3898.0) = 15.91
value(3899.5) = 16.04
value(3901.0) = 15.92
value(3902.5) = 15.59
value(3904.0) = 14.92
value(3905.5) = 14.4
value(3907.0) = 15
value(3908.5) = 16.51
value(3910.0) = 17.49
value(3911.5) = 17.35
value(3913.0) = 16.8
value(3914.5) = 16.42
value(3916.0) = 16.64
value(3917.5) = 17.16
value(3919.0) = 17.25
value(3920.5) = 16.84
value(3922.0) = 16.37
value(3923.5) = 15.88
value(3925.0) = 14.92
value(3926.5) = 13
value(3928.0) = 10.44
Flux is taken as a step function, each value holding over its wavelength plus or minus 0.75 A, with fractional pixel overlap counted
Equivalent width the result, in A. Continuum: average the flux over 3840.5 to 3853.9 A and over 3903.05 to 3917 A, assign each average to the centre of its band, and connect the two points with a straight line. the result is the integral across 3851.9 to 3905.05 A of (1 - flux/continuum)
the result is 4.9 A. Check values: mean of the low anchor 17.7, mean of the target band 15.4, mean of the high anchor 16.2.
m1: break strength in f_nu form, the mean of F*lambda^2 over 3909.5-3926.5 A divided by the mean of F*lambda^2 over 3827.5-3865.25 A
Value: 1.16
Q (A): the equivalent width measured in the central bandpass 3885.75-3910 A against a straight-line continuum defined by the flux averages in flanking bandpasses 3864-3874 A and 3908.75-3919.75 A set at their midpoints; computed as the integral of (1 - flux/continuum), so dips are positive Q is 3.2 A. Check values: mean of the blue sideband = 16.4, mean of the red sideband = 17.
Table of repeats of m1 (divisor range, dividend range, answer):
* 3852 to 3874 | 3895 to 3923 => 1.04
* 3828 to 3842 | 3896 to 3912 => 1.50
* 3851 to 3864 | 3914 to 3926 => 1.07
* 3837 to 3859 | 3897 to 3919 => 1.04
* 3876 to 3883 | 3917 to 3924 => 1.04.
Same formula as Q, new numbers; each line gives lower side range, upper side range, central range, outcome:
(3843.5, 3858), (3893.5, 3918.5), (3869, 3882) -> 0.8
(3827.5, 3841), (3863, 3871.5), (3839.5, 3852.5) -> -4.3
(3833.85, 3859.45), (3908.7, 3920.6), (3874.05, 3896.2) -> 2.0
